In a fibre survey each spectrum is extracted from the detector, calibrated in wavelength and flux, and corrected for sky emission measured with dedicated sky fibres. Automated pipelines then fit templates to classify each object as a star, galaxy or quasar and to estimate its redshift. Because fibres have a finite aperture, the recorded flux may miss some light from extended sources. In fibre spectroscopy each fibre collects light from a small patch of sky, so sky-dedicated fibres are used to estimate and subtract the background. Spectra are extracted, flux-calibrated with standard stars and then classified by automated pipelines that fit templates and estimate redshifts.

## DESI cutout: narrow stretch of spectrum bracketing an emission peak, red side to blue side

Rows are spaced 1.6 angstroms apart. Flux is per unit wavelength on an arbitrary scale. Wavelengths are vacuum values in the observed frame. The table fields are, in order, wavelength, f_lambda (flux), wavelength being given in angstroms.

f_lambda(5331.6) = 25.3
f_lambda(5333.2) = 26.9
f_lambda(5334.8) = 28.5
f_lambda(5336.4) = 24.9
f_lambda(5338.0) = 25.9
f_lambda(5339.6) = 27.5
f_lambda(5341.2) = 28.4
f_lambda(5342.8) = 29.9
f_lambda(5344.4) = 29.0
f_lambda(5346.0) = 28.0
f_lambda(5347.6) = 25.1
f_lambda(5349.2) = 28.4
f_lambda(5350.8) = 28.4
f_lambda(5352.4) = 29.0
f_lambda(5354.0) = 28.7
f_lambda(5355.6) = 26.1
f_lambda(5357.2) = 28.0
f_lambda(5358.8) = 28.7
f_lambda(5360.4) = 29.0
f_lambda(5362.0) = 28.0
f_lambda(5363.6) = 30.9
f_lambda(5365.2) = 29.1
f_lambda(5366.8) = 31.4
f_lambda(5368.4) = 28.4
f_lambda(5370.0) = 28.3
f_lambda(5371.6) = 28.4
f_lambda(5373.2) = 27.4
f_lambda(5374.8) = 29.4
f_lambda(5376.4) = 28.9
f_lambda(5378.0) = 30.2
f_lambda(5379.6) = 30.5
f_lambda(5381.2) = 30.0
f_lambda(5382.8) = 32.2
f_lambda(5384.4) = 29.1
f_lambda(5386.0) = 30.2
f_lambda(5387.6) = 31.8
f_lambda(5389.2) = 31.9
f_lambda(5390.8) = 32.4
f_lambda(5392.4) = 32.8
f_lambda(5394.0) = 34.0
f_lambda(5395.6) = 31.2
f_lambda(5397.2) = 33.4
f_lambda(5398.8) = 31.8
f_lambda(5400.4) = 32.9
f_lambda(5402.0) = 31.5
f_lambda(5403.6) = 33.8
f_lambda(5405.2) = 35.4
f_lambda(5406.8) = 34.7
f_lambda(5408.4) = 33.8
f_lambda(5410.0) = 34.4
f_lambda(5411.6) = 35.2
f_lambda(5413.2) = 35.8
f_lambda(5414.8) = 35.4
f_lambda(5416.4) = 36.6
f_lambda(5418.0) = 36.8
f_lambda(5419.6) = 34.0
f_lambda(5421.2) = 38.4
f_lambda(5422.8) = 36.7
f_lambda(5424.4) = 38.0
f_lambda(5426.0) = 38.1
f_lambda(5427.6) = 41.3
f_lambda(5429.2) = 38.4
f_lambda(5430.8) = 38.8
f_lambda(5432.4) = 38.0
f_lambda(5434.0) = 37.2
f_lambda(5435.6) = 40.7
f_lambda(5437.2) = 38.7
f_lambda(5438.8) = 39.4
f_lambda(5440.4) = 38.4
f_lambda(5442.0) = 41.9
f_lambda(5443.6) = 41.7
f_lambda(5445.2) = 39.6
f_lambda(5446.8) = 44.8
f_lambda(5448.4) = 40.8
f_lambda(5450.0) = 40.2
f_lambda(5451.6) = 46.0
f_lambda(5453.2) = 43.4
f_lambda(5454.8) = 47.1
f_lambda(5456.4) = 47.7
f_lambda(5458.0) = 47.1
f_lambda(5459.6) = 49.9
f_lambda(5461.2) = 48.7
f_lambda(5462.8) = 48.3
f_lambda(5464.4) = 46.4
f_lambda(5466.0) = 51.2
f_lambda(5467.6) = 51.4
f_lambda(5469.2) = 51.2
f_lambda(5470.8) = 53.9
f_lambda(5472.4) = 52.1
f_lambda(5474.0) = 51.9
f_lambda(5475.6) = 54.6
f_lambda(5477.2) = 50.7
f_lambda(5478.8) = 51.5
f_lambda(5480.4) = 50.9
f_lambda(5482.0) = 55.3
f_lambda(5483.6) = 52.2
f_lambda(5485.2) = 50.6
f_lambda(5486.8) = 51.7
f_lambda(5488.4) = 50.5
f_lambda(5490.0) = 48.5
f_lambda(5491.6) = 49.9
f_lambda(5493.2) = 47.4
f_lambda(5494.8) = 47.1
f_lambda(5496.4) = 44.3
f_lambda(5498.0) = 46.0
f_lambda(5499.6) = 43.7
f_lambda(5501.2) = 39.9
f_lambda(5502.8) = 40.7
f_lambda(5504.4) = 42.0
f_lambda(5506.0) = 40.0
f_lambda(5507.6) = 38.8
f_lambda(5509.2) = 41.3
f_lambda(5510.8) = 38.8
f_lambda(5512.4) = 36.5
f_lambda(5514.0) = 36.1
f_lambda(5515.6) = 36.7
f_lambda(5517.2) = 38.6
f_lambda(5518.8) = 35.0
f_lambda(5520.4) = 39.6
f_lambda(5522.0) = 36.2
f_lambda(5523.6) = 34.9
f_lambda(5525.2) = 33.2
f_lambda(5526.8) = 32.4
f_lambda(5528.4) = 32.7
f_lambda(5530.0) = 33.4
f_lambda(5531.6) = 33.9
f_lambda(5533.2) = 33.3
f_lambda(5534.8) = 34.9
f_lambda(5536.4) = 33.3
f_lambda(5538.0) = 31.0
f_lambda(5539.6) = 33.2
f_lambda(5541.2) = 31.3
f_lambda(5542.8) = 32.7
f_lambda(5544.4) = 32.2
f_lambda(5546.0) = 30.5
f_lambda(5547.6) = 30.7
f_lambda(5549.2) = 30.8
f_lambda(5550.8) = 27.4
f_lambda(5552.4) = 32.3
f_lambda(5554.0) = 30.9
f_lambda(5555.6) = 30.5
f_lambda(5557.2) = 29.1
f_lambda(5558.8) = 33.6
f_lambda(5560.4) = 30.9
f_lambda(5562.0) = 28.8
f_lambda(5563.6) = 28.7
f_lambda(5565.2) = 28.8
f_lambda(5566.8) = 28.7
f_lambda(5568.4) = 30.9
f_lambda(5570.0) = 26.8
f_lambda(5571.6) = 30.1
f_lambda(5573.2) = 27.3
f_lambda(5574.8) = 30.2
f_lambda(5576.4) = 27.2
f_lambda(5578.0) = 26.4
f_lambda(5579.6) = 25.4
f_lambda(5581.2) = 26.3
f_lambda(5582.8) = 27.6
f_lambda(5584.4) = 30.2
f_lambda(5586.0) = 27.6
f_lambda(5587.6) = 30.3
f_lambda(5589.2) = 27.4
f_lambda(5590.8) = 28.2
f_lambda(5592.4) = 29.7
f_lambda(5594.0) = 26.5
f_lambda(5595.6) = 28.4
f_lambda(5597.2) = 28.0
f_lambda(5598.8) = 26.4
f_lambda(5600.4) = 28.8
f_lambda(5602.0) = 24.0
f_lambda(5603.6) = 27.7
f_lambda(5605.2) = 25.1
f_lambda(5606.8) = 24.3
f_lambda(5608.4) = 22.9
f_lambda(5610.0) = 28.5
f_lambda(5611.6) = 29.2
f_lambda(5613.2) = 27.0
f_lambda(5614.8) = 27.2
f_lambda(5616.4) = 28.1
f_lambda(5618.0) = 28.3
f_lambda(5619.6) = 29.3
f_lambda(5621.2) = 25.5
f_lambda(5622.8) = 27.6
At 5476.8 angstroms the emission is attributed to C IV 1549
